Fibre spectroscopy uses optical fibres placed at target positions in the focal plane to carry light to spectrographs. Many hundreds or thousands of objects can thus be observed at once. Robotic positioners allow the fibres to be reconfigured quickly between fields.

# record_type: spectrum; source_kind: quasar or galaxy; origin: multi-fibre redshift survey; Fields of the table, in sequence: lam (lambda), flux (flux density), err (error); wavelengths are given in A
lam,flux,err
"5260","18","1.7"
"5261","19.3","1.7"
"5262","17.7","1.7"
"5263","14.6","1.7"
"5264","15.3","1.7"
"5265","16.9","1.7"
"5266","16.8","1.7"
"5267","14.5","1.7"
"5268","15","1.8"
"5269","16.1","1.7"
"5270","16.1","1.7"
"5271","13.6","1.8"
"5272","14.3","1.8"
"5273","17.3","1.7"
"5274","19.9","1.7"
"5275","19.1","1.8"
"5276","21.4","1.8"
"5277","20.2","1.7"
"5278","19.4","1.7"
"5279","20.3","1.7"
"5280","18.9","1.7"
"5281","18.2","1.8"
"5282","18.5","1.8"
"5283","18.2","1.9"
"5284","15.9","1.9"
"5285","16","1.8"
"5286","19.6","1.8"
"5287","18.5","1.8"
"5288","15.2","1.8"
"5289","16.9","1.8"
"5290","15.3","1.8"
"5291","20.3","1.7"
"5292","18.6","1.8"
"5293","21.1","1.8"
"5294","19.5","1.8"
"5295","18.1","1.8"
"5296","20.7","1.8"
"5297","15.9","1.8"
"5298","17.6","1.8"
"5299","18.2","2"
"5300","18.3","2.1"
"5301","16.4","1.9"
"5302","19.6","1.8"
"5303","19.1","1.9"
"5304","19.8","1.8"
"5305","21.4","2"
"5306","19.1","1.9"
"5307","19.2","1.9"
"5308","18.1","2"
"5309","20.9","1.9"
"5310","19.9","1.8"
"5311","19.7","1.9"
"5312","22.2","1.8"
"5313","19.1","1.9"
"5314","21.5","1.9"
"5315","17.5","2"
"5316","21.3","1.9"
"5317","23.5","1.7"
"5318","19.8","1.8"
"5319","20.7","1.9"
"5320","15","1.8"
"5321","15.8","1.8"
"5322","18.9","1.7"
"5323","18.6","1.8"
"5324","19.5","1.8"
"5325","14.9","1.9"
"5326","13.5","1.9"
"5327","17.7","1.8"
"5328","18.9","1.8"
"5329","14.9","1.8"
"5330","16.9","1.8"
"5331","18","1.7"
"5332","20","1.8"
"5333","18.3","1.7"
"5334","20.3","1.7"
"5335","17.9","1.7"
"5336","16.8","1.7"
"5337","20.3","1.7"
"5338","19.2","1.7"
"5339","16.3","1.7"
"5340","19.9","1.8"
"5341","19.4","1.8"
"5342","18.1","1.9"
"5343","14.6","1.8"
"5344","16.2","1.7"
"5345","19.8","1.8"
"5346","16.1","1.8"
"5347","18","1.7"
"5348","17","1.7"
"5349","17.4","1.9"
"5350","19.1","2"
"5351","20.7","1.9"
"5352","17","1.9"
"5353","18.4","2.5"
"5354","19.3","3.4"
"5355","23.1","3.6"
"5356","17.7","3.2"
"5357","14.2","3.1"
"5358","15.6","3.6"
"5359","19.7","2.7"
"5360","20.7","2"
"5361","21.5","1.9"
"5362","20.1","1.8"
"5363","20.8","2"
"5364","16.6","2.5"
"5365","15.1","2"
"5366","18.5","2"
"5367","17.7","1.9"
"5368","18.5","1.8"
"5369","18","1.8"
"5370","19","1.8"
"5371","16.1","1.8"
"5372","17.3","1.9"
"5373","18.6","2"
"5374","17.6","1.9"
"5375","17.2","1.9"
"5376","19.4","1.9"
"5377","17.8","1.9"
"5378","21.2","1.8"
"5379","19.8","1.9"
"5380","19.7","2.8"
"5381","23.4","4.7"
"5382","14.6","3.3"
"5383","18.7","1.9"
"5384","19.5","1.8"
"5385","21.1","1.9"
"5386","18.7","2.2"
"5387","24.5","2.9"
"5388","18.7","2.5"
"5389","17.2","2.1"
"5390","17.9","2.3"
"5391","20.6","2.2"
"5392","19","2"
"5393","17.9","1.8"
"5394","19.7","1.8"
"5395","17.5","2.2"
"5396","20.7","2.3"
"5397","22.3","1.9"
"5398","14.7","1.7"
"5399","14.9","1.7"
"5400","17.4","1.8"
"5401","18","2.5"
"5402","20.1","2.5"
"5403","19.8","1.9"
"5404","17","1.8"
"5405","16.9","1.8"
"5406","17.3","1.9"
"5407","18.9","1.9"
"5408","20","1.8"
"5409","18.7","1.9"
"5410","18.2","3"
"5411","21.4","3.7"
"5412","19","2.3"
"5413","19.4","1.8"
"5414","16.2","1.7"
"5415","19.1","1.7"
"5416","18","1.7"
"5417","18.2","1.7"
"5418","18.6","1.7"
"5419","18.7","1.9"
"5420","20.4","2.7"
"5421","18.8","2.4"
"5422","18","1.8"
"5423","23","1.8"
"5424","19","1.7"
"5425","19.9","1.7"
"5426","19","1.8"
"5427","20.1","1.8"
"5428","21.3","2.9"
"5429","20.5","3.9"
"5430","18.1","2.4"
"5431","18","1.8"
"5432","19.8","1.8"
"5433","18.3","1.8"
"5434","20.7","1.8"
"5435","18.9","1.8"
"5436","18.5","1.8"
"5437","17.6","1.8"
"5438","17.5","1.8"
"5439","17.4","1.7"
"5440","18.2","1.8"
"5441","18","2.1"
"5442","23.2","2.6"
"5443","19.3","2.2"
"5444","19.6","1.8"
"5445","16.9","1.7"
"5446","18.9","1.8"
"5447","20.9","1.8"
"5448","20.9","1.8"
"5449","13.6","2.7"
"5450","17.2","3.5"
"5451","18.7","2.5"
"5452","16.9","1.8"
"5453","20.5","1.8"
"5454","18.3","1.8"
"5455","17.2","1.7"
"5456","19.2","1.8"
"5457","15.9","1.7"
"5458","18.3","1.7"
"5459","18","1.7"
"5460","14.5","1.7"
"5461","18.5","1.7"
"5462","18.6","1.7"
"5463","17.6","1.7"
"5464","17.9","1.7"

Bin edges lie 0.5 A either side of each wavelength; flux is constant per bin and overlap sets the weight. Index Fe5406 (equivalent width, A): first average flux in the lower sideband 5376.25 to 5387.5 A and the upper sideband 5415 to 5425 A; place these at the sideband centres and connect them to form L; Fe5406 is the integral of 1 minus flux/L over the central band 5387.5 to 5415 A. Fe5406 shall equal 1.5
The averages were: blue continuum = 19.9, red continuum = 19.2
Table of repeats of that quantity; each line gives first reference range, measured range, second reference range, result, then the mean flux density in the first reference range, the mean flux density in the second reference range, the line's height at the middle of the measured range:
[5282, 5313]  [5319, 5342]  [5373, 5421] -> 1.1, 18.6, 18.8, 18.7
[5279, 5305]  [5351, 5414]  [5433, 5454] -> -0.7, 18.3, 18.7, 18.5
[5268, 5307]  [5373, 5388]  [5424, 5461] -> -0.8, 18.2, 18.6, 18.4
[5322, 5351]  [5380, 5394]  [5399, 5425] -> -0.7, 17.8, 18.8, 18.4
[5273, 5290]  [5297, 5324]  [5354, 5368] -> -1.1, 18.4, 18.6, 18.5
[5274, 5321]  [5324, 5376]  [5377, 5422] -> 2.5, 19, 18.9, 18.9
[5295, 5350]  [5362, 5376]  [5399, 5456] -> 0.5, 18.5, 18.8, 18.6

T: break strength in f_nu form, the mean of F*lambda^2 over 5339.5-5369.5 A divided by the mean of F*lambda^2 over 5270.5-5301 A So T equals 1.0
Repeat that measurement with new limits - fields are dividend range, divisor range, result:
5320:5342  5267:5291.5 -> 1.03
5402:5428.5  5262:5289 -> 1.16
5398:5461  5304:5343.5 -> 1.04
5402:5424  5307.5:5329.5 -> 1.04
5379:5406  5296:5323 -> 1.01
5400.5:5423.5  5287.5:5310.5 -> 1.05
